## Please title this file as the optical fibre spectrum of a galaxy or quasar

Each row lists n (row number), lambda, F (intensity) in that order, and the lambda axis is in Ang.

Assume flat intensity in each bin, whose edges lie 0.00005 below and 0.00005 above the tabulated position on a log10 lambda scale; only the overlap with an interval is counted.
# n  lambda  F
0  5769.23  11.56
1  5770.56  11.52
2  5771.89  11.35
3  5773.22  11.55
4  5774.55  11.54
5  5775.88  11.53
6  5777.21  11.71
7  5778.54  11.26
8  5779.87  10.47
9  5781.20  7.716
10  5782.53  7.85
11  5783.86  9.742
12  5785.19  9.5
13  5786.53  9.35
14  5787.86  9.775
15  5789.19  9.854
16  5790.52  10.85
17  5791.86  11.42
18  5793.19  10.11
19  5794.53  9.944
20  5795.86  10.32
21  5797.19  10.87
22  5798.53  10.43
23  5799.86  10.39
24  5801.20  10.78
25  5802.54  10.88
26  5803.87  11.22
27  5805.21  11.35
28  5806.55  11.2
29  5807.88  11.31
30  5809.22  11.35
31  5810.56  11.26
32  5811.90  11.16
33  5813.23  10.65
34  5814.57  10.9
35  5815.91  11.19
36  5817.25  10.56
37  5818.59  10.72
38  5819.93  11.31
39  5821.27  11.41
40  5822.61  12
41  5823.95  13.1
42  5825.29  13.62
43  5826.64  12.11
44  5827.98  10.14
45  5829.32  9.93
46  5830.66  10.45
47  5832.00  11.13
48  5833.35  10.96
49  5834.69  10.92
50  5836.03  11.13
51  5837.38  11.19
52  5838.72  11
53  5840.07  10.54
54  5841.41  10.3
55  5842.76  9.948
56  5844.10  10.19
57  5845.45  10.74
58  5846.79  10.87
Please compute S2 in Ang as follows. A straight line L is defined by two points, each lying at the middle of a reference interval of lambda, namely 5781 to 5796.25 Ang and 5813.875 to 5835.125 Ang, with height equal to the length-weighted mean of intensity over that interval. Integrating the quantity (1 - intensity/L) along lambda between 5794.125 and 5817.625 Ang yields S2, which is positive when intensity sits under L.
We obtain -0.91 Ang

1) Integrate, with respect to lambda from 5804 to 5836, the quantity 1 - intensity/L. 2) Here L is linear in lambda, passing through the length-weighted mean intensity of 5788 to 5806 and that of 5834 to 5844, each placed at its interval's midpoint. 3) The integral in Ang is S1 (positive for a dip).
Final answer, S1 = -1.8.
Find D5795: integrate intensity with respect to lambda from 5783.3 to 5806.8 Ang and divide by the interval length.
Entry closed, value 10.4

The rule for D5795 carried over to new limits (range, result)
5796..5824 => 11.1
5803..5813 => 11.2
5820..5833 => 11.5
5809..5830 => 11.3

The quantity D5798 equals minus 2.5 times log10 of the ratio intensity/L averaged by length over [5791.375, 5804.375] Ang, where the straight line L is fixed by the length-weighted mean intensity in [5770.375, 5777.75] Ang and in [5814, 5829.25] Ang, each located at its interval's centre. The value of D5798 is 0.09 mag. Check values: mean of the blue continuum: 11.5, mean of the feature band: 10.6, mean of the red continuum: 11.5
